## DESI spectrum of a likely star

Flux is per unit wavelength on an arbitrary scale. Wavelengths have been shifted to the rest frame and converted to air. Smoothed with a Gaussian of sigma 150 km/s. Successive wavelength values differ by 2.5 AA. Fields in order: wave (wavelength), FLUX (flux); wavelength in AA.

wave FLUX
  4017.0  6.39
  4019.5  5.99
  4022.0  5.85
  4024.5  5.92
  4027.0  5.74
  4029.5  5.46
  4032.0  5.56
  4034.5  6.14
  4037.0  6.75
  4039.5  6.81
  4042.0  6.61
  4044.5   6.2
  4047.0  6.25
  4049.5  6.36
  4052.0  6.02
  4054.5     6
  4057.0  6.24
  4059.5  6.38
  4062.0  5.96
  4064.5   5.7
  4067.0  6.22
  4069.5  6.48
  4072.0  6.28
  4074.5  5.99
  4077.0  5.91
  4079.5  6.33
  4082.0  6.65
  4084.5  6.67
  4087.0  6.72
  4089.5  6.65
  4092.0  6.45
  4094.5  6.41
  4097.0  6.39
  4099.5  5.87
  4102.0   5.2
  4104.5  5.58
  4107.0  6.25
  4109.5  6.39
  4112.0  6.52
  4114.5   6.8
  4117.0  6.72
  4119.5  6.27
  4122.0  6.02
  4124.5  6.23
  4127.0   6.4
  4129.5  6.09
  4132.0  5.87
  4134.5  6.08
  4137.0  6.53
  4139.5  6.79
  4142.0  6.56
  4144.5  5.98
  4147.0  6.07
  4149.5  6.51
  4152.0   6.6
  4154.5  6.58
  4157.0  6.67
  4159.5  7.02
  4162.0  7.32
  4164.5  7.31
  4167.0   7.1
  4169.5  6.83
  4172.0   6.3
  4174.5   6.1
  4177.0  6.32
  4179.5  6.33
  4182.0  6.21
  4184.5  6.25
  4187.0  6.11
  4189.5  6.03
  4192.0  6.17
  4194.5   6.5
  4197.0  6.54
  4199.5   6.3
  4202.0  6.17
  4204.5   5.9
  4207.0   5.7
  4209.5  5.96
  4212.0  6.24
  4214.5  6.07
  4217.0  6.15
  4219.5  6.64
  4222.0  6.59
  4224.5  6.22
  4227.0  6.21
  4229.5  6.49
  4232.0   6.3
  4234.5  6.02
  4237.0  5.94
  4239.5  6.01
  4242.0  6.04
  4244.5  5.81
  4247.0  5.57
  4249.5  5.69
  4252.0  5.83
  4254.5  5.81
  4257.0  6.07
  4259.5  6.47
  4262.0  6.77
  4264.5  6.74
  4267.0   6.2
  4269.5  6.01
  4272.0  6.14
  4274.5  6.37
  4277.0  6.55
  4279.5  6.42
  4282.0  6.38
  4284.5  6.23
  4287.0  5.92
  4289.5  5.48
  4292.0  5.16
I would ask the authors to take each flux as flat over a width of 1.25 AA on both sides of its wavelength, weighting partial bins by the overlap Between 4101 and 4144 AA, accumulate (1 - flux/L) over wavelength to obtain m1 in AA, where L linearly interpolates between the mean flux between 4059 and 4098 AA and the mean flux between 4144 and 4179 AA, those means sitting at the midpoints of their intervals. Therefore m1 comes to 1.5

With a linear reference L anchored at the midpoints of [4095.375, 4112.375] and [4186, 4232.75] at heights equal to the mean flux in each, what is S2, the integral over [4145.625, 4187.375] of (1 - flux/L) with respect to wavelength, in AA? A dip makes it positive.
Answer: -2.97 AA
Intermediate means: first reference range 6.01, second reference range 6.23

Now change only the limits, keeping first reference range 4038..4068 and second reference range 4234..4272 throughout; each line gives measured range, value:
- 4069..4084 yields -0.17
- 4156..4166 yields -1.54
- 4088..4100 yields -0.37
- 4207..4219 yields 0.01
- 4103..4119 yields -0.43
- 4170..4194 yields -0.41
